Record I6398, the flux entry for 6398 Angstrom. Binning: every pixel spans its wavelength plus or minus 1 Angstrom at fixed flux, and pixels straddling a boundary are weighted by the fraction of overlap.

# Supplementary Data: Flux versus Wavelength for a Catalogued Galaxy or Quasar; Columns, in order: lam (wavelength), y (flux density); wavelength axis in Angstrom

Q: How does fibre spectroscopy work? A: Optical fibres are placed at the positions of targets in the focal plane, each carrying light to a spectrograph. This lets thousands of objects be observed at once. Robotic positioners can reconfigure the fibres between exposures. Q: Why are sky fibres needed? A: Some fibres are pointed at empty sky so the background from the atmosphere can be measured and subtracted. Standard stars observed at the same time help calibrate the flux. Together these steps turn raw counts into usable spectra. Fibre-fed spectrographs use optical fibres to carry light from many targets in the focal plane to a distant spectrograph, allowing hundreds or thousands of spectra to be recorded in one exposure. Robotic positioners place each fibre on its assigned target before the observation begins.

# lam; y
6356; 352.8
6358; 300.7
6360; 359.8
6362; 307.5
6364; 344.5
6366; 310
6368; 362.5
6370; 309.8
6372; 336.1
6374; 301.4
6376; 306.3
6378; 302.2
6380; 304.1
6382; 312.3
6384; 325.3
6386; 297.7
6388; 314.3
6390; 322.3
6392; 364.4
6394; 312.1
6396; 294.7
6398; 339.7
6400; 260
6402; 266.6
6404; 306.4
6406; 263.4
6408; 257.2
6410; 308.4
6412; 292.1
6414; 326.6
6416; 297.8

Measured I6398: 339.7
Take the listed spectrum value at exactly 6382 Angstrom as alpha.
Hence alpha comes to 312.3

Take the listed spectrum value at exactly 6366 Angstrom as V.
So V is 310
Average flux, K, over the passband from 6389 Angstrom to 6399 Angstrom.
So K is 327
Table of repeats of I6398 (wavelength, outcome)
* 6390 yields 322.3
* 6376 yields 306.3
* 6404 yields 306.4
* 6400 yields 260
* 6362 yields 307.5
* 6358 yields 300.7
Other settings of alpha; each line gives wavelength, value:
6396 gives 294.7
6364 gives 344.5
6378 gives 302.2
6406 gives 263.4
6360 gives 359.8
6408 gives 257.2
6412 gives 292.1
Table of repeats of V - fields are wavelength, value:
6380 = 304.1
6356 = 352.8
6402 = 266.6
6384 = 325.3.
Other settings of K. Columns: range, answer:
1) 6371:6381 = 310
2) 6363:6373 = 333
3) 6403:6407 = 285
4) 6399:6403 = 263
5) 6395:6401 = 298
